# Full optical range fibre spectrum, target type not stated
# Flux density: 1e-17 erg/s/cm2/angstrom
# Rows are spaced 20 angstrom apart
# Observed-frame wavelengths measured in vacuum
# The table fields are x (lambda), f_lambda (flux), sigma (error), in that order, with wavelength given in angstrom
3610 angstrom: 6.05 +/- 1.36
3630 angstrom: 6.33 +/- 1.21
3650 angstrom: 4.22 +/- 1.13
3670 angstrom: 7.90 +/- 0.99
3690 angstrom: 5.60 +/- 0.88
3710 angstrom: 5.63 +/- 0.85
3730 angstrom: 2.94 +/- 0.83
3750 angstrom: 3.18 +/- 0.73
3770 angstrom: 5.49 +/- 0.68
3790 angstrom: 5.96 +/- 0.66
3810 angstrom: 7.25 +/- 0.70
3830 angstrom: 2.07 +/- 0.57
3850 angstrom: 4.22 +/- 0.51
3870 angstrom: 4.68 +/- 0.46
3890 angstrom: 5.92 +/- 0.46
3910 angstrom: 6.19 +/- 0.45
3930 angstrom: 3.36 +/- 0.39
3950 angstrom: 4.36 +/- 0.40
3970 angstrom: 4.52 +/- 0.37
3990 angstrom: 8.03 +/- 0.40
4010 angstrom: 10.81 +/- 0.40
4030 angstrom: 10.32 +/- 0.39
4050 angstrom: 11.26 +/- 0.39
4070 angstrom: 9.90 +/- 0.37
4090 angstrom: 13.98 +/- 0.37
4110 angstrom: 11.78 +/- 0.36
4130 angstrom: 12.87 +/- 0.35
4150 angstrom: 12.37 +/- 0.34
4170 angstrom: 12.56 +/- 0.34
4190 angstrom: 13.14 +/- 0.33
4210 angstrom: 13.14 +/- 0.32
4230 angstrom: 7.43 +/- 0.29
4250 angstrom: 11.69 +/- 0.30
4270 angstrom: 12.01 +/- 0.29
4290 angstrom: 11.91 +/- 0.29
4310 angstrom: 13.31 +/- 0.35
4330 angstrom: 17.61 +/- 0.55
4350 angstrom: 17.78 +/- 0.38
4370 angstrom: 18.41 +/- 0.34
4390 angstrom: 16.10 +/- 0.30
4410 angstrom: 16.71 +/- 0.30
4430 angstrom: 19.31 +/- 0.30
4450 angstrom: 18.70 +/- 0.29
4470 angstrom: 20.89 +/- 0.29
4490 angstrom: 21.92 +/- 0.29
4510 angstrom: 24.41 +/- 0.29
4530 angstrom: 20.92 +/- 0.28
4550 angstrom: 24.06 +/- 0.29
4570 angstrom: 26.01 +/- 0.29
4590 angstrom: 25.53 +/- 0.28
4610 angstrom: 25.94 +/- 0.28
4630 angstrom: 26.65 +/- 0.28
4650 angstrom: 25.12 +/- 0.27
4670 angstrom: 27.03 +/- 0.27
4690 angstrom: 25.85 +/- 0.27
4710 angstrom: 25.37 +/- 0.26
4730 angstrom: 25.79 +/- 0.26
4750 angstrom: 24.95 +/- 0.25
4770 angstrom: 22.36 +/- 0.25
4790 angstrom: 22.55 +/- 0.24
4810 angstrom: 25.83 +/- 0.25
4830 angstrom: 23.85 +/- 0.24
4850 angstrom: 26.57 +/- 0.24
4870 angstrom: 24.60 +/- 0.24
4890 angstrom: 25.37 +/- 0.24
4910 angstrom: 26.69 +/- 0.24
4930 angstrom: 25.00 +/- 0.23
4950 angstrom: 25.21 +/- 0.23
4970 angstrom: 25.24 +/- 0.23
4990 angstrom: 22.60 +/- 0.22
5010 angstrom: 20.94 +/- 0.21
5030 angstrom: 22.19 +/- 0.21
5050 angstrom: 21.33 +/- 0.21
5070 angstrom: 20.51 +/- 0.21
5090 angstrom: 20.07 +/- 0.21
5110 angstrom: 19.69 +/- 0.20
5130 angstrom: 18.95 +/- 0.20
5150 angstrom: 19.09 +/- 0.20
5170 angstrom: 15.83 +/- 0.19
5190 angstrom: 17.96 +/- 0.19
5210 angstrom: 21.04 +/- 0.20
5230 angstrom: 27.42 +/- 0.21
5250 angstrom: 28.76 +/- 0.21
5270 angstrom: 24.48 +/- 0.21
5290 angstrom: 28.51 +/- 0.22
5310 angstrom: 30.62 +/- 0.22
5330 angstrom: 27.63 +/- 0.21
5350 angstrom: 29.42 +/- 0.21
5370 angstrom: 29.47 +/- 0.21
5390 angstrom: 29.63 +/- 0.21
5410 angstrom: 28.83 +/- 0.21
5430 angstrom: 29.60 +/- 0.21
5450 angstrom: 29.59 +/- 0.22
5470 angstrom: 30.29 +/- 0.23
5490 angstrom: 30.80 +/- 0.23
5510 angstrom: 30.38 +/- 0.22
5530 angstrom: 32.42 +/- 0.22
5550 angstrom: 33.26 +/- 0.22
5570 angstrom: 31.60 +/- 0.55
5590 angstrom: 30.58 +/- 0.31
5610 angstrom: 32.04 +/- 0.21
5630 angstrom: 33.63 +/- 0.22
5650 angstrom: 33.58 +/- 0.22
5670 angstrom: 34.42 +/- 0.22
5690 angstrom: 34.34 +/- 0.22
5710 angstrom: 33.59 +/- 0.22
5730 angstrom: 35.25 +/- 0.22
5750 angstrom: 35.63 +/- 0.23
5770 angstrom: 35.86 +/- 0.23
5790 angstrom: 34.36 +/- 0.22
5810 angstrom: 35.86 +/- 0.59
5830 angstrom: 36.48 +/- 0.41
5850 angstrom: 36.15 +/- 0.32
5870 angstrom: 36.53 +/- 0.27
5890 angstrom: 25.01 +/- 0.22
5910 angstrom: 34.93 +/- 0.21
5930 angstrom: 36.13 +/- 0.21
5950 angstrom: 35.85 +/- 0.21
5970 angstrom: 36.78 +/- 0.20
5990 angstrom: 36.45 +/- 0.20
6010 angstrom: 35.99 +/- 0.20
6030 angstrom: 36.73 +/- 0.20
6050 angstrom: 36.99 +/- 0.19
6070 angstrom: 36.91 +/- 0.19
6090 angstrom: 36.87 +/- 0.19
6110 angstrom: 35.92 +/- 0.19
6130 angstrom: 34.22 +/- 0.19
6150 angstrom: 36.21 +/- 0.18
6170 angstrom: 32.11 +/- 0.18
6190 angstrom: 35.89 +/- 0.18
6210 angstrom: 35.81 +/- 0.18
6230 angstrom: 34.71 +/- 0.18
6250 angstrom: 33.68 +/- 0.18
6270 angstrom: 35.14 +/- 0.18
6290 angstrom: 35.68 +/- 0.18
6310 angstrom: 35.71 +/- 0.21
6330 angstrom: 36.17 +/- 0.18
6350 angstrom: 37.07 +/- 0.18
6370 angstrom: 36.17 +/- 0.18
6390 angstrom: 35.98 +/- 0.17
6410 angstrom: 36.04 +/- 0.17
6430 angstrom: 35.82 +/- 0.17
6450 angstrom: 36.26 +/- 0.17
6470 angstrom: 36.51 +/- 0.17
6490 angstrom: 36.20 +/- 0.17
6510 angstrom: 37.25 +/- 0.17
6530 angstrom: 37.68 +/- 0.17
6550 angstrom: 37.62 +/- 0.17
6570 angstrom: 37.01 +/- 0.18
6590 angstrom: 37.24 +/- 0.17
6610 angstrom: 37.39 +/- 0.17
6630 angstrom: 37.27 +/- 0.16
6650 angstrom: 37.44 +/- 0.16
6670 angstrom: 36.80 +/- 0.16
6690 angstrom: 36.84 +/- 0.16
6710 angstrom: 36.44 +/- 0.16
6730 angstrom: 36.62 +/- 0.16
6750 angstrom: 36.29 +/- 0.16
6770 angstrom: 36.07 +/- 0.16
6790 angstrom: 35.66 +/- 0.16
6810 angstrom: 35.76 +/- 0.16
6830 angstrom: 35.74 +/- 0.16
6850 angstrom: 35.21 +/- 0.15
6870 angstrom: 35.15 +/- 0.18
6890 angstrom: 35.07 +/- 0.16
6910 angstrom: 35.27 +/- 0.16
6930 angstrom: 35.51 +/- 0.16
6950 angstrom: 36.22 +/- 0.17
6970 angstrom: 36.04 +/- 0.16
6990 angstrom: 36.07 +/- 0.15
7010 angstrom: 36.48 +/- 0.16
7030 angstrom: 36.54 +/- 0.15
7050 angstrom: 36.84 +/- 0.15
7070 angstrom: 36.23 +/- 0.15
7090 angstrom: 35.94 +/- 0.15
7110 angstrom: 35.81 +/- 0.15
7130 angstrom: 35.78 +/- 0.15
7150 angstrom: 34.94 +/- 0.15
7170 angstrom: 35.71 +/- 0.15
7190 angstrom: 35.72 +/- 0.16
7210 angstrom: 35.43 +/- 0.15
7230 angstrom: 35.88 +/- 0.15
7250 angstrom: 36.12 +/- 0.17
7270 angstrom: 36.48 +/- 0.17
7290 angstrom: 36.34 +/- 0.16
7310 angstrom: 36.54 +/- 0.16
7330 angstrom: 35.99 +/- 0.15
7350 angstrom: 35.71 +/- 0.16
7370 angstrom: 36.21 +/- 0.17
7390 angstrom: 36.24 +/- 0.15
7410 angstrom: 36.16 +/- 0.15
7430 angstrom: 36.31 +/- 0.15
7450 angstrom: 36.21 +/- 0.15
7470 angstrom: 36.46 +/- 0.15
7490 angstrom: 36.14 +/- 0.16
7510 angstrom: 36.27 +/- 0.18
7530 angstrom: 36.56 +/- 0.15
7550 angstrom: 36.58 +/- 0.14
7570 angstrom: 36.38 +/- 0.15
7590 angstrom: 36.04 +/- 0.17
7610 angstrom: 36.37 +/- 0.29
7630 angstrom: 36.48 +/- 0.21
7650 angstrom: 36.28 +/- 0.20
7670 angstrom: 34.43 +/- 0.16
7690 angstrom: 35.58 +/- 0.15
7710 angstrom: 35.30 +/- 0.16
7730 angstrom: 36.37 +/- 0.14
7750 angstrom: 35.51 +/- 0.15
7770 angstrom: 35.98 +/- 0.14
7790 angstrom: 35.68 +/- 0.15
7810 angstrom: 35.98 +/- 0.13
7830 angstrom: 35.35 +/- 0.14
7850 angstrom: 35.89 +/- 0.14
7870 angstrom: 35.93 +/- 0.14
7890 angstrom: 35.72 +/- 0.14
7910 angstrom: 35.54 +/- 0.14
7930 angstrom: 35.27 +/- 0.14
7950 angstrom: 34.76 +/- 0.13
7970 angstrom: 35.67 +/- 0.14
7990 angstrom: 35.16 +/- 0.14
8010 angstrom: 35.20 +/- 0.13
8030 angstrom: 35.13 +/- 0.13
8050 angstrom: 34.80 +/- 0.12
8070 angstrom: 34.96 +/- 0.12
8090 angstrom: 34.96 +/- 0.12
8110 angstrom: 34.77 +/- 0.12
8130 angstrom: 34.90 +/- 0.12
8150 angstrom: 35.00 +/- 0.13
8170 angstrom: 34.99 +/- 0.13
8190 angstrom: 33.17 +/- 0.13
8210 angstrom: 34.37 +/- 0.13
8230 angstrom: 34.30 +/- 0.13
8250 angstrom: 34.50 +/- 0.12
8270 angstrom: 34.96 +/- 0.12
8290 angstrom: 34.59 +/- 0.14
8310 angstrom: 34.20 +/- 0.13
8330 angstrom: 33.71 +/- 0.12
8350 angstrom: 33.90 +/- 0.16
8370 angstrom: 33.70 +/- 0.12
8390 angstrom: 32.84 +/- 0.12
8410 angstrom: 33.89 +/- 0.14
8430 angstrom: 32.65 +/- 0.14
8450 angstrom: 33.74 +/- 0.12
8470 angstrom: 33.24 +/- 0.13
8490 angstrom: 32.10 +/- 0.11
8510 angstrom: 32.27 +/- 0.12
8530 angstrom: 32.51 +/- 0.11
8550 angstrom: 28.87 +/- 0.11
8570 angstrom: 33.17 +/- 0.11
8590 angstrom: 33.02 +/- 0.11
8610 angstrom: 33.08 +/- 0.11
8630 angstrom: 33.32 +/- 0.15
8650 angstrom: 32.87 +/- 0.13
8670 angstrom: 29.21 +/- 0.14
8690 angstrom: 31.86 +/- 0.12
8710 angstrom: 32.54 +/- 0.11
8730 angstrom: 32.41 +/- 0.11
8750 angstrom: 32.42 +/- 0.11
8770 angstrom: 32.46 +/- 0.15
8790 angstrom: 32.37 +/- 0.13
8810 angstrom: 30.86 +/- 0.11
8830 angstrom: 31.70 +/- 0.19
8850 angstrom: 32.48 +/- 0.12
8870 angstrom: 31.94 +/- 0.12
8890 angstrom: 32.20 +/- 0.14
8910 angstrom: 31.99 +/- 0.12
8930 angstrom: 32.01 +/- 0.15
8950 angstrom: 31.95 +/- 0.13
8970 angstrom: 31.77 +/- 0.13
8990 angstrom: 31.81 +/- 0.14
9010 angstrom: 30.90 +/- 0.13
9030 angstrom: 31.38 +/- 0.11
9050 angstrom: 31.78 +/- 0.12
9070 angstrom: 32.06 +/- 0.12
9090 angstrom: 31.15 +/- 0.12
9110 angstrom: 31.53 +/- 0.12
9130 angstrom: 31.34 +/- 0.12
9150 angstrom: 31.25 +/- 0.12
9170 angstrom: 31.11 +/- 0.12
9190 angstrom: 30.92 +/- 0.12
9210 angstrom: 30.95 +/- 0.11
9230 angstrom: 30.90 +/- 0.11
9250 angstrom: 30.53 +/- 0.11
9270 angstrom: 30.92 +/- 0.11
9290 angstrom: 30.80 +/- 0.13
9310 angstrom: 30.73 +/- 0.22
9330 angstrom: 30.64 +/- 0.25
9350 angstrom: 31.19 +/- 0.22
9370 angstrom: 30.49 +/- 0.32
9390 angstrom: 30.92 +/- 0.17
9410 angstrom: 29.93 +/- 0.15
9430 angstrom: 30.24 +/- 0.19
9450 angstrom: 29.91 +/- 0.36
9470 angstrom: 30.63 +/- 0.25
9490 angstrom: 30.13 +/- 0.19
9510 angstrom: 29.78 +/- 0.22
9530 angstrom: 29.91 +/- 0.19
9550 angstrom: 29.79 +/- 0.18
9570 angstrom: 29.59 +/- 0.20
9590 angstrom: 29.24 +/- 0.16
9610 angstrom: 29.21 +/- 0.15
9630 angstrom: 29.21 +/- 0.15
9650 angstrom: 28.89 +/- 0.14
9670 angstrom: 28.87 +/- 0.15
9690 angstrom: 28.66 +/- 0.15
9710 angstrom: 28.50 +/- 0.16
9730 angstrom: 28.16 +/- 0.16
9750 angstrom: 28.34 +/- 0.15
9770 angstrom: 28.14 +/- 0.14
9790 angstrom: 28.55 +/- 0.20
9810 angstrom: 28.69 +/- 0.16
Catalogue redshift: 0.000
